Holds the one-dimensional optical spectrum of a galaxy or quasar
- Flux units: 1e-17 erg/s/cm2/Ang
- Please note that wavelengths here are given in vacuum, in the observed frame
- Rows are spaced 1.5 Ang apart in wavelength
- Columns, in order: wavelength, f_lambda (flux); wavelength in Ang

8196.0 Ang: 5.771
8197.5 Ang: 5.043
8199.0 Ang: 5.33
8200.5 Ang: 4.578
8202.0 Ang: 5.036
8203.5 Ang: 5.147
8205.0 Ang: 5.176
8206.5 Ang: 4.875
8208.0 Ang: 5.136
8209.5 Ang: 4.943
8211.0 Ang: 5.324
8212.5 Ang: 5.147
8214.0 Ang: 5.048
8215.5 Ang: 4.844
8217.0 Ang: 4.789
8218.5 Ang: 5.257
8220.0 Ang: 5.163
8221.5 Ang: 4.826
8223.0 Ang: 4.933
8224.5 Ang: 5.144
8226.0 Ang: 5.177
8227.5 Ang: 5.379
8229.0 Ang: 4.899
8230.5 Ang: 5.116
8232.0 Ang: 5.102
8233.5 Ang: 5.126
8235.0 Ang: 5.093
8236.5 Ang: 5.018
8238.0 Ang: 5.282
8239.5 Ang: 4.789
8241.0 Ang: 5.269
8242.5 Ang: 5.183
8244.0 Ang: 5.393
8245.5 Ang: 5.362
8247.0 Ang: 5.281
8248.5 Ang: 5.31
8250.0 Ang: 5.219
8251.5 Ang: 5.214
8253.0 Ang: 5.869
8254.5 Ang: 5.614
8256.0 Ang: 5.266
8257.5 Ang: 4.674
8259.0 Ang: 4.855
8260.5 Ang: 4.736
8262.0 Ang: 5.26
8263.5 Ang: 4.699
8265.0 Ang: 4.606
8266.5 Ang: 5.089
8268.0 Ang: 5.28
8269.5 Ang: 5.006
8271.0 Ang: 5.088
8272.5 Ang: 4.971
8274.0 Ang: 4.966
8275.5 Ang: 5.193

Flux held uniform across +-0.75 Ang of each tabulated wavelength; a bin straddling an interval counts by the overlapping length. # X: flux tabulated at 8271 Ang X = 5.088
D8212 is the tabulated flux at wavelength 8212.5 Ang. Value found 5.147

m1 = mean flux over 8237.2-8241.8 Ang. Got 5.11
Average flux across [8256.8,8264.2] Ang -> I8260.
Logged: 4.85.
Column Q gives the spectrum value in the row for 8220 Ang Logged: 5.163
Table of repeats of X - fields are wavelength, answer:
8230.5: 5.116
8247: 5.281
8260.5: 4.736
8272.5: 4.971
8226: 5.177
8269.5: 5.006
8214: 5.048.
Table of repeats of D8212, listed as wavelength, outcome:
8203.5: 5.147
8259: 4.855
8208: 5.136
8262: 5.26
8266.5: 5.089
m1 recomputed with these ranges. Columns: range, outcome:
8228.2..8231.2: 5.01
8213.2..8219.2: 4.98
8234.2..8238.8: 5.13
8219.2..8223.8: 4.98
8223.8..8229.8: 5.15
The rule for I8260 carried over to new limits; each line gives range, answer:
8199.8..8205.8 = 4.99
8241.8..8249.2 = 5.31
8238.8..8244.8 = 5.16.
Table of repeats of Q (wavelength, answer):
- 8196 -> 5.771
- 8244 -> 5.393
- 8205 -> 5.176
